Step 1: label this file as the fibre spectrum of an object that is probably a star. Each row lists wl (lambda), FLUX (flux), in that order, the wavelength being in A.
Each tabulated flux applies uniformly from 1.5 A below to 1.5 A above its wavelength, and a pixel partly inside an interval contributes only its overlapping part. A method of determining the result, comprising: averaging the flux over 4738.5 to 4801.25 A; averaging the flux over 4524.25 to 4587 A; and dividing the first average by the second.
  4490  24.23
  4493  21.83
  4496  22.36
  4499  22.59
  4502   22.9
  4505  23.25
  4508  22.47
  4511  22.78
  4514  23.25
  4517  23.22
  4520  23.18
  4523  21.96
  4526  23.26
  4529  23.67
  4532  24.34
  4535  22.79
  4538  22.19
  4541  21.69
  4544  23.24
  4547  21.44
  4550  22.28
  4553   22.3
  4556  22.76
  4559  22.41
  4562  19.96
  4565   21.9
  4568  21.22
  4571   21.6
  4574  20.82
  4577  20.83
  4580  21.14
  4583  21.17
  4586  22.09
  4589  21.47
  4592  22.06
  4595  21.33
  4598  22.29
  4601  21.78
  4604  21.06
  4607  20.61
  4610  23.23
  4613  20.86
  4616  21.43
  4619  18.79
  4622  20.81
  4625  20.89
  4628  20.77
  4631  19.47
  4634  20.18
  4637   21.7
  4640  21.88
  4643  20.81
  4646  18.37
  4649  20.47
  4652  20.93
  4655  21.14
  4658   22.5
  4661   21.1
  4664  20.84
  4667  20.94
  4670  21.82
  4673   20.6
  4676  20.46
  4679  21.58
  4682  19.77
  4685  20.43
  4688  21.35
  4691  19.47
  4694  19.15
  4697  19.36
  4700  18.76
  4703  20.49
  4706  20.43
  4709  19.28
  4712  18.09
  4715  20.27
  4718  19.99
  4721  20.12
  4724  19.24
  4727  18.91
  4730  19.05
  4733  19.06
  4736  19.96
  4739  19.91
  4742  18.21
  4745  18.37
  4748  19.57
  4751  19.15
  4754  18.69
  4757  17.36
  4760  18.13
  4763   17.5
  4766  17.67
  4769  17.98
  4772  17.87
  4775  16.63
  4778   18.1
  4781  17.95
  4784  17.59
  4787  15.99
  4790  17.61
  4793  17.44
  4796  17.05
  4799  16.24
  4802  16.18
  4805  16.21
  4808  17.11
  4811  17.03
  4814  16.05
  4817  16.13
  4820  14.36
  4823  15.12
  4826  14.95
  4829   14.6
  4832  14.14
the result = 0.81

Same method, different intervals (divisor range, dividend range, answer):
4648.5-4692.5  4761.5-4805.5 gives 0.82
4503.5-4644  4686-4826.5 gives 0.83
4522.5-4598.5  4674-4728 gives 0.90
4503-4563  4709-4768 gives 0.83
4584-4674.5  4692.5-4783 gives 0.89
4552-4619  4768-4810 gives 0.80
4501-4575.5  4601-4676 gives 0.93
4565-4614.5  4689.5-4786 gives 0.88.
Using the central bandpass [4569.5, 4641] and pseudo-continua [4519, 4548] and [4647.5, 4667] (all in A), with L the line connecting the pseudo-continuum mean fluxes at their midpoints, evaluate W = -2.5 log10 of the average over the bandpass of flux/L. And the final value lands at 0.034 mag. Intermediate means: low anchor 22.8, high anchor 21.1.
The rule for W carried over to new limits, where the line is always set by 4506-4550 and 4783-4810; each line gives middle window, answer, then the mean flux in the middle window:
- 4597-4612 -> -0.03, 21.7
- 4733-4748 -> -0.06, 19.2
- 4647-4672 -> -0.07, 21.1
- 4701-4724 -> -0.06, 19.8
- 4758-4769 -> -0.01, 17.8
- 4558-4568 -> 0.03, 21.3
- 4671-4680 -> -0.07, 20.9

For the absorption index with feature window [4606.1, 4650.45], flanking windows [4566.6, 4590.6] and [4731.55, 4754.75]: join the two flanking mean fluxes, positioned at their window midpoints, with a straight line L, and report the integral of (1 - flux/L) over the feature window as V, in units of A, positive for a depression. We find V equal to -0.1 A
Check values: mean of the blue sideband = 21.3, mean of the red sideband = 19.1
